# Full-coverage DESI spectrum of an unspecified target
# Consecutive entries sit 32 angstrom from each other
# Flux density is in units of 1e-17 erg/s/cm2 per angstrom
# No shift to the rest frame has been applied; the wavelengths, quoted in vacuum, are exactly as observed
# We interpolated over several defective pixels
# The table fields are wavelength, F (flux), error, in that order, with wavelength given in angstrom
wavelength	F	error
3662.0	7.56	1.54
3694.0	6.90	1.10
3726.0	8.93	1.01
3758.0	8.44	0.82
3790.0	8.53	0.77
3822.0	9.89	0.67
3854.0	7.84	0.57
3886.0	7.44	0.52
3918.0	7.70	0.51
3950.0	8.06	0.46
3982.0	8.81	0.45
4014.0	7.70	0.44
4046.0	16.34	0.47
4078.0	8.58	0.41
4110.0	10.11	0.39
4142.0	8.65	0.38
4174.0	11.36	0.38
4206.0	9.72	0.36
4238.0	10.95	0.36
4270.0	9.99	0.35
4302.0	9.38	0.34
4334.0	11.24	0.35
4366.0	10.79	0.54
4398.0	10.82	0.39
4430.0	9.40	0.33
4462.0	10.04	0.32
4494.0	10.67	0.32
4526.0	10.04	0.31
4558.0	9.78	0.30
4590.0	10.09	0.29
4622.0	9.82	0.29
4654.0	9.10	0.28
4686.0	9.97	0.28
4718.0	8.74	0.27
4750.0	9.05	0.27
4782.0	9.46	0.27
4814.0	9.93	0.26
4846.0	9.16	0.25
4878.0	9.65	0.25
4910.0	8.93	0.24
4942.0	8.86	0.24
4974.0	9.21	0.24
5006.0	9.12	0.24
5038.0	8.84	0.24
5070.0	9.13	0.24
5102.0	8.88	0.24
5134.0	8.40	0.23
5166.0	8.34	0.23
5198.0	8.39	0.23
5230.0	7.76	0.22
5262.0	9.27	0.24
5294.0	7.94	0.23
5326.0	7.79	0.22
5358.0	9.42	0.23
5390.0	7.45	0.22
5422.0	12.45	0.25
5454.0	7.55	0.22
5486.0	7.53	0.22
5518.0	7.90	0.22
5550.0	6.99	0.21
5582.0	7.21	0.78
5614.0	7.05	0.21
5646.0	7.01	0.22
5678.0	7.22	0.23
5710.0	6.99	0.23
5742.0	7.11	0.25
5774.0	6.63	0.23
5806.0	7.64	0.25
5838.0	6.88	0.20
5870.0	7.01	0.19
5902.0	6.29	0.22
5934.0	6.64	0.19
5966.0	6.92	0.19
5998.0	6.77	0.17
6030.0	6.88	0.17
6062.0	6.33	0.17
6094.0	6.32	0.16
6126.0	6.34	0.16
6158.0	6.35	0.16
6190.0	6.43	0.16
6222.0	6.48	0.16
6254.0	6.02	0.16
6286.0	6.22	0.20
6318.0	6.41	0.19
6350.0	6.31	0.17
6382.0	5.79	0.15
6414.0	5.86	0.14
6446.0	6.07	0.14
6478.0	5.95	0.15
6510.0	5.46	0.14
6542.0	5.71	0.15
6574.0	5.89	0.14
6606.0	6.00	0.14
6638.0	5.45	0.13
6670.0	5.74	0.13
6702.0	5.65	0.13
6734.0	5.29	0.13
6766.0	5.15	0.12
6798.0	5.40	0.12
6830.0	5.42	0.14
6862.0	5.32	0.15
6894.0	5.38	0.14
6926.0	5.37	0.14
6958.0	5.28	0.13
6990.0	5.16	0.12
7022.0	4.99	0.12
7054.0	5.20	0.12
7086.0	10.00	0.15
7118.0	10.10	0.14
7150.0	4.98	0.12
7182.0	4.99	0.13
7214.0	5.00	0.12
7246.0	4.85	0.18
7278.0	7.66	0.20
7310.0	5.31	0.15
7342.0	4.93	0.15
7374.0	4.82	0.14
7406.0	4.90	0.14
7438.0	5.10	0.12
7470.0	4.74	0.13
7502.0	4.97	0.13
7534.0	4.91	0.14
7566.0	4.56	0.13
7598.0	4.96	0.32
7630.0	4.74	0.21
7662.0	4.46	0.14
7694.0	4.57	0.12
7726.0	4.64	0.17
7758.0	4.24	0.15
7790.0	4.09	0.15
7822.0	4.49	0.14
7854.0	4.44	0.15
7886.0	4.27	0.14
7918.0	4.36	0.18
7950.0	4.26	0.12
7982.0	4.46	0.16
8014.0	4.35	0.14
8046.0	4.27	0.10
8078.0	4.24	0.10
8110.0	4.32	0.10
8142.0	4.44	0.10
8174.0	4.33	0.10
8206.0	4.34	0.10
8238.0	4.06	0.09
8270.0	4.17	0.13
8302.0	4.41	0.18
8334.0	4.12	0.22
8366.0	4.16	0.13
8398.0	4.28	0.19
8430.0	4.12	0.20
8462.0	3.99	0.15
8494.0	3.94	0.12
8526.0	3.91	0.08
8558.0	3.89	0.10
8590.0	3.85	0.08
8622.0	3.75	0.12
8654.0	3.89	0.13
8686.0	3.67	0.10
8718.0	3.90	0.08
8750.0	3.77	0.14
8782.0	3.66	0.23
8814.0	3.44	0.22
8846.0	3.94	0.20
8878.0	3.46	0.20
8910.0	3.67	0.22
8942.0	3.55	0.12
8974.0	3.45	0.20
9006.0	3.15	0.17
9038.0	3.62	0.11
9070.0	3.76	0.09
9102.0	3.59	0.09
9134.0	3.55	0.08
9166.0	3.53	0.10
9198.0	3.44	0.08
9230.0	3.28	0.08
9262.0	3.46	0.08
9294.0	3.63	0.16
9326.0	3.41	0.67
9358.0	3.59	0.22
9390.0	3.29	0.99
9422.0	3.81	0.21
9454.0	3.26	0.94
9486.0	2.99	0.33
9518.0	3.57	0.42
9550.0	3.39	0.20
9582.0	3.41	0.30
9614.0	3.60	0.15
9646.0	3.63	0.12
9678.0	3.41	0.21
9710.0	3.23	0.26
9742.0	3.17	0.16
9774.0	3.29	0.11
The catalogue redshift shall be 0.08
